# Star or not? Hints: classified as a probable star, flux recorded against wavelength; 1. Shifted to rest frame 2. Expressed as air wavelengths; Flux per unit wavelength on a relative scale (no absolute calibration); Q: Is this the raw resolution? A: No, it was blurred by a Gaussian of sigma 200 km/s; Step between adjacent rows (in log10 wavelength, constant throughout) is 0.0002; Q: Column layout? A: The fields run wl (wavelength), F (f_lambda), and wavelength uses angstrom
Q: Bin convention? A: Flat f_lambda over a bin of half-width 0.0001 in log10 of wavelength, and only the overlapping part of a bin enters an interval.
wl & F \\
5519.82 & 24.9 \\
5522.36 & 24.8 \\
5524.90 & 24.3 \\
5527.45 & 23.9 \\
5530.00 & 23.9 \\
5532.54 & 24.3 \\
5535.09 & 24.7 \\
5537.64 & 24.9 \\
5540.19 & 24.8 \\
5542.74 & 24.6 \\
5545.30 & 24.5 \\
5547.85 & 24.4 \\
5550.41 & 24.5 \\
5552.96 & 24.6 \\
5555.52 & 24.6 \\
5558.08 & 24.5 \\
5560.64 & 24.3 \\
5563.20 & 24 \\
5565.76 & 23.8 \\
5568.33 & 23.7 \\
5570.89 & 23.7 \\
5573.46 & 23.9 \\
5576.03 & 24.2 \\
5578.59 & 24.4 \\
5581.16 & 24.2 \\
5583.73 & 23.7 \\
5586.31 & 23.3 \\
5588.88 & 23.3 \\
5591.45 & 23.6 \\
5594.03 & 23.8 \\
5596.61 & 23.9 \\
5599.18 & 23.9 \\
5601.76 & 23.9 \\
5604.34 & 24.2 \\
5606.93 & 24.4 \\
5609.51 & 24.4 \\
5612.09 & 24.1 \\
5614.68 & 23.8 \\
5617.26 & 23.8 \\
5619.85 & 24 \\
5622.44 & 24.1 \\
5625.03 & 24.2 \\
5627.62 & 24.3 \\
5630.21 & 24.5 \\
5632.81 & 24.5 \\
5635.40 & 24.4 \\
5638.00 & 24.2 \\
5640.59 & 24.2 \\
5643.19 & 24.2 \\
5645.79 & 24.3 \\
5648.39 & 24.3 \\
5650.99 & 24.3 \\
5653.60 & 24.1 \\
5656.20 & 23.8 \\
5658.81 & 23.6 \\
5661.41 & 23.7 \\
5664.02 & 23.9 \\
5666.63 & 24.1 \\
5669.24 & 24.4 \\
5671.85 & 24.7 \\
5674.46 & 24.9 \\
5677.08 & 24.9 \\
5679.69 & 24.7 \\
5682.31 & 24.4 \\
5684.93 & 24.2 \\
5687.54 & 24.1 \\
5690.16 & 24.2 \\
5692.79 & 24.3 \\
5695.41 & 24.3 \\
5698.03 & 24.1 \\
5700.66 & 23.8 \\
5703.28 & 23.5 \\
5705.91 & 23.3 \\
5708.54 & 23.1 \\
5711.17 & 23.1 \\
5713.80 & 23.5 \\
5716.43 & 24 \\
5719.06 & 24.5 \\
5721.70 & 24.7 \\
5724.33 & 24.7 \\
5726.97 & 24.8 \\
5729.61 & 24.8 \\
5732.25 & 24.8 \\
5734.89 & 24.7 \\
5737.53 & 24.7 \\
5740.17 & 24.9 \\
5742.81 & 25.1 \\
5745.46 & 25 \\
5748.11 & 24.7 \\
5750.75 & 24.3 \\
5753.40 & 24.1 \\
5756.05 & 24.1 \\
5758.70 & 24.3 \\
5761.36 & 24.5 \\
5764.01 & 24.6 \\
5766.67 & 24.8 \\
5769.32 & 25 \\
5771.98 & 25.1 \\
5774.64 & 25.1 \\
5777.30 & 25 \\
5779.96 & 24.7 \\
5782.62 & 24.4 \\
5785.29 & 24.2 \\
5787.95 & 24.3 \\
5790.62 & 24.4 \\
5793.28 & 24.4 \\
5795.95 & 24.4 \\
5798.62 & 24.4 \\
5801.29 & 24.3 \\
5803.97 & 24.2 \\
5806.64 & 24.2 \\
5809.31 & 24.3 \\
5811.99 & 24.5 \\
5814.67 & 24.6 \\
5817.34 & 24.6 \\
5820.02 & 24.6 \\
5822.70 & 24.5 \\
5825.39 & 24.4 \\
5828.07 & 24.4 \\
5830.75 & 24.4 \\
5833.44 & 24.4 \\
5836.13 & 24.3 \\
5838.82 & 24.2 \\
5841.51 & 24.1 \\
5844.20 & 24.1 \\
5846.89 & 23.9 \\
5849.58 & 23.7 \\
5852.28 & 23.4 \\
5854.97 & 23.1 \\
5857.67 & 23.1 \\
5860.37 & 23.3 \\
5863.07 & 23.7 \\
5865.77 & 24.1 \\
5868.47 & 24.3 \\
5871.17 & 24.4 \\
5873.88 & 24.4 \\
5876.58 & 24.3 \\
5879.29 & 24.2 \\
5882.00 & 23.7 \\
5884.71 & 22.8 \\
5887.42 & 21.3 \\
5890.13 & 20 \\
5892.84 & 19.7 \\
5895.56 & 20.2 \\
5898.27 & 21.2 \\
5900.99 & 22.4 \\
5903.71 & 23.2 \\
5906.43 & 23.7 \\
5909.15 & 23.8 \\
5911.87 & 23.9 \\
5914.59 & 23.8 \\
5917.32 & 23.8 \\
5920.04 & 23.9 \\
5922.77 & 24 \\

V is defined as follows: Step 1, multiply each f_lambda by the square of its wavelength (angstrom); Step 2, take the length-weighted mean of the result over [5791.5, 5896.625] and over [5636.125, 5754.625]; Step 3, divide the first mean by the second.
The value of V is 1.0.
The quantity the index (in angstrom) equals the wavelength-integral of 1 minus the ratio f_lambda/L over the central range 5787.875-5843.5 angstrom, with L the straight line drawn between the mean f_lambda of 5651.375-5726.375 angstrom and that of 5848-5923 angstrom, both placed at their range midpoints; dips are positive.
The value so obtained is -2.2 angstrom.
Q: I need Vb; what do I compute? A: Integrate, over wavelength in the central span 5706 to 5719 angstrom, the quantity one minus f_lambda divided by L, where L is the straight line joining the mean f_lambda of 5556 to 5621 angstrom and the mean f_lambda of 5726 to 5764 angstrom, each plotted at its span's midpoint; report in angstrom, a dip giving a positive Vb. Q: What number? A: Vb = 0.52 angstrom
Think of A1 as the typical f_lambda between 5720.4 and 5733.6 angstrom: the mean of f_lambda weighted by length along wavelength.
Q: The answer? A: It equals 24.8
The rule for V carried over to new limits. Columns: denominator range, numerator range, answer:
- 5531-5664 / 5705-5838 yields 1.08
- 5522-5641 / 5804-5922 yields 1.08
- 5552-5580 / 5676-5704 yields 1.05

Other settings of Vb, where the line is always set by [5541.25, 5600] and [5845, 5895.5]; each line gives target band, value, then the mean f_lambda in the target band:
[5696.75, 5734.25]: -0.7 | 24.1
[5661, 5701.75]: -1.0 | 24.3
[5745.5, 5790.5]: -2.2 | 24.6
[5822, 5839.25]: -0.8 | 24.4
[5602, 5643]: -0.5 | 24.2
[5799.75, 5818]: -0.8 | 24.4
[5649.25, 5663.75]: -0.1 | 23.9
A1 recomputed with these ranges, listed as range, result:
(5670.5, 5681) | 24.8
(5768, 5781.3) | 25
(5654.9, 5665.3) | 23.8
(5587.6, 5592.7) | 23.5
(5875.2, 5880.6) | 24.3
